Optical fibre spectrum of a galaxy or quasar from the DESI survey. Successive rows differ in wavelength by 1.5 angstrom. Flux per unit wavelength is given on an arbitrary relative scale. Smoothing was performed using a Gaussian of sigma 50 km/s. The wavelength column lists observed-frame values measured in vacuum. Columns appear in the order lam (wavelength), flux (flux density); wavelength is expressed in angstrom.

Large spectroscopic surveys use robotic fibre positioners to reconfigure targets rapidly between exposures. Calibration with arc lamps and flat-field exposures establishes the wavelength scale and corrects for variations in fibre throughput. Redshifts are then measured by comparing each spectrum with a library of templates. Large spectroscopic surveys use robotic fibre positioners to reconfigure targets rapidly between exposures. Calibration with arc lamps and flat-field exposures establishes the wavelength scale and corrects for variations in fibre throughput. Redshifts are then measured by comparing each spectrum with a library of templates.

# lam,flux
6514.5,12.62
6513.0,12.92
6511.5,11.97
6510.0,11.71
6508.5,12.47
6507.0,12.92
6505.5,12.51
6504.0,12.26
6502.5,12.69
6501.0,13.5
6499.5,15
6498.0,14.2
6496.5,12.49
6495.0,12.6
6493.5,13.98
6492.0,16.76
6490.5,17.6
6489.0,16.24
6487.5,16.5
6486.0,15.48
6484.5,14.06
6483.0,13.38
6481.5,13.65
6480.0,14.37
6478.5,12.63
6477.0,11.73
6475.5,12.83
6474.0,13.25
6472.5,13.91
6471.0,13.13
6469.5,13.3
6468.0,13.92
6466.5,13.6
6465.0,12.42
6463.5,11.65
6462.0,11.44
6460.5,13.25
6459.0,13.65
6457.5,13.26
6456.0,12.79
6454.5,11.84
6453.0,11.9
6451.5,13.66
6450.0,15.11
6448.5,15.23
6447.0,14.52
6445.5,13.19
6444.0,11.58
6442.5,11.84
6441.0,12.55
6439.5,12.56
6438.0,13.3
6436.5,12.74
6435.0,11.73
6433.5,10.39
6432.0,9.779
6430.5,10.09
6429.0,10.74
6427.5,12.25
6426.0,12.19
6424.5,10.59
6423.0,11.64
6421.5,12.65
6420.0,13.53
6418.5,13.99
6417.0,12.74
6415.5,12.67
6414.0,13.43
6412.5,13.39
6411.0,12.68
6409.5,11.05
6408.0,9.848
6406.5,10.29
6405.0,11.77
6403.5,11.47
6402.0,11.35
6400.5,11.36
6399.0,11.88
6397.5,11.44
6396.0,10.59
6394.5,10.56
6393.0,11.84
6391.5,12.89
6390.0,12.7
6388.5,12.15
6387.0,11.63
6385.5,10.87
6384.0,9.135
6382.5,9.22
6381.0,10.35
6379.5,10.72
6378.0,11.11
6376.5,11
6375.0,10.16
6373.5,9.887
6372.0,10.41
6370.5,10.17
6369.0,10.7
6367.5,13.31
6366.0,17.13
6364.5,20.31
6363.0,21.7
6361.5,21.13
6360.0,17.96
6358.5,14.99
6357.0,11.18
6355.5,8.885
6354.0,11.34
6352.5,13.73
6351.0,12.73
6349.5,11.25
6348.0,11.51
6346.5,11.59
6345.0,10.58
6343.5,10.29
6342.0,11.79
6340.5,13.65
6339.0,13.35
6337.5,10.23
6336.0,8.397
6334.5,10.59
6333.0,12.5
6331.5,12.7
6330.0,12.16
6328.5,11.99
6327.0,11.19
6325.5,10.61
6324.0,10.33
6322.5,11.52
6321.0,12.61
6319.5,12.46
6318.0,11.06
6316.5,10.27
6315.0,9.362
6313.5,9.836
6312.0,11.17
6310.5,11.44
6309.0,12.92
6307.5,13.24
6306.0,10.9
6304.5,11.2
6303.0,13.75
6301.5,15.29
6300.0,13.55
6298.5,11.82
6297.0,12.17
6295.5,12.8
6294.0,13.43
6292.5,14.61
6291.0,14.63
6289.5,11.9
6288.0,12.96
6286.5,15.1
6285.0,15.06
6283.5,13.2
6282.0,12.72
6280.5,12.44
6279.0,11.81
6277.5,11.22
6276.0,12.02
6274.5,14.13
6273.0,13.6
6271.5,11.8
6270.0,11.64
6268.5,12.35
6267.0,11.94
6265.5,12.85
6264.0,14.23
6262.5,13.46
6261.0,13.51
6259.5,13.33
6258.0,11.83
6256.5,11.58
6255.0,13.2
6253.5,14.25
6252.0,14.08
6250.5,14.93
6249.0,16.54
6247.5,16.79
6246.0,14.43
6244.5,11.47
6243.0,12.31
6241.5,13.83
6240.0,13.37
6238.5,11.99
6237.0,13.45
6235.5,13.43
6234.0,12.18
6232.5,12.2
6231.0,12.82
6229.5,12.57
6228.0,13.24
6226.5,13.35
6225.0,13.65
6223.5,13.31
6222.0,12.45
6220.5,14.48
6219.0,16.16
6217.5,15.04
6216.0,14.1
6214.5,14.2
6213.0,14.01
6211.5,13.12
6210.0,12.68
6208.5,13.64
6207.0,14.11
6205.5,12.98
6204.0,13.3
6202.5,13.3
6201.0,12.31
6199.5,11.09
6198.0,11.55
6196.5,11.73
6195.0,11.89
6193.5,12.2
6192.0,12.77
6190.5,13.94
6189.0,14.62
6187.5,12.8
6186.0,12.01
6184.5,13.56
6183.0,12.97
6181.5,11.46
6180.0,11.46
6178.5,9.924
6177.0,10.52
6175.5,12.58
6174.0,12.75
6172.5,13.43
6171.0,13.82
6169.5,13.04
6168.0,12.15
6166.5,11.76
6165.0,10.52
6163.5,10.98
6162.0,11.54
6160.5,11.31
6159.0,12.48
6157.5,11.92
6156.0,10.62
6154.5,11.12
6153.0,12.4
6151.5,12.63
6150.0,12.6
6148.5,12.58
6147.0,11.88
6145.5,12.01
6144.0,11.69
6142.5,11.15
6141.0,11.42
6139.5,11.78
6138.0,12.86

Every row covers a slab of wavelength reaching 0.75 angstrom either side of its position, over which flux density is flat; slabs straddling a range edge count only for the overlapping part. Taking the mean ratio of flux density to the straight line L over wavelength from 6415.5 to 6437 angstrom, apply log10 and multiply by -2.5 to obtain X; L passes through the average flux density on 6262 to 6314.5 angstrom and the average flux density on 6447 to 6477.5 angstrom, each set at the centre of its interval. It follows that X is 0.11 mag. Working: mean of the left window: 12.8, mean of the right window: 13.1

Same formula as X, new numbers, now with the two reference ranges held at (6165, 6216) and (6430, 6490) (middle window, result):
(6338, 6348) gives 0.10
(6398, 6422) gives 0.08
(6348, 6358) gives 0.12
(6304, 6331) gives 0.13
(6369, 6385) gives 0.25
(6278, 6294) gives -0.05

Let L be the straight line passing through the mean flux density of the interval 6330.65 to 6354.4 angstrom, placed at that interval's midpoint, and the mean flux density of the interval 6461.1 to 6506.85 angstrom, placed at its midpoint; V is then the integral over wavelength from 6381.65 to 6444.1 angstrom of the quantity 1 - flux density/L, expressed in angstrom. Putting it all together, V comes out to 4.8 angstrom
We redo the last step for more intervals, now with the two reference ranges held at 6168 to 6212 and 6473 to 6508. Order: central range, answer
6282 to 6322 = 1.6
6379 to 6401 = 3.8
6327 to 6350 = 3.0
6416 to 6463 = 4.2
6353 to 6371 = -2.1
